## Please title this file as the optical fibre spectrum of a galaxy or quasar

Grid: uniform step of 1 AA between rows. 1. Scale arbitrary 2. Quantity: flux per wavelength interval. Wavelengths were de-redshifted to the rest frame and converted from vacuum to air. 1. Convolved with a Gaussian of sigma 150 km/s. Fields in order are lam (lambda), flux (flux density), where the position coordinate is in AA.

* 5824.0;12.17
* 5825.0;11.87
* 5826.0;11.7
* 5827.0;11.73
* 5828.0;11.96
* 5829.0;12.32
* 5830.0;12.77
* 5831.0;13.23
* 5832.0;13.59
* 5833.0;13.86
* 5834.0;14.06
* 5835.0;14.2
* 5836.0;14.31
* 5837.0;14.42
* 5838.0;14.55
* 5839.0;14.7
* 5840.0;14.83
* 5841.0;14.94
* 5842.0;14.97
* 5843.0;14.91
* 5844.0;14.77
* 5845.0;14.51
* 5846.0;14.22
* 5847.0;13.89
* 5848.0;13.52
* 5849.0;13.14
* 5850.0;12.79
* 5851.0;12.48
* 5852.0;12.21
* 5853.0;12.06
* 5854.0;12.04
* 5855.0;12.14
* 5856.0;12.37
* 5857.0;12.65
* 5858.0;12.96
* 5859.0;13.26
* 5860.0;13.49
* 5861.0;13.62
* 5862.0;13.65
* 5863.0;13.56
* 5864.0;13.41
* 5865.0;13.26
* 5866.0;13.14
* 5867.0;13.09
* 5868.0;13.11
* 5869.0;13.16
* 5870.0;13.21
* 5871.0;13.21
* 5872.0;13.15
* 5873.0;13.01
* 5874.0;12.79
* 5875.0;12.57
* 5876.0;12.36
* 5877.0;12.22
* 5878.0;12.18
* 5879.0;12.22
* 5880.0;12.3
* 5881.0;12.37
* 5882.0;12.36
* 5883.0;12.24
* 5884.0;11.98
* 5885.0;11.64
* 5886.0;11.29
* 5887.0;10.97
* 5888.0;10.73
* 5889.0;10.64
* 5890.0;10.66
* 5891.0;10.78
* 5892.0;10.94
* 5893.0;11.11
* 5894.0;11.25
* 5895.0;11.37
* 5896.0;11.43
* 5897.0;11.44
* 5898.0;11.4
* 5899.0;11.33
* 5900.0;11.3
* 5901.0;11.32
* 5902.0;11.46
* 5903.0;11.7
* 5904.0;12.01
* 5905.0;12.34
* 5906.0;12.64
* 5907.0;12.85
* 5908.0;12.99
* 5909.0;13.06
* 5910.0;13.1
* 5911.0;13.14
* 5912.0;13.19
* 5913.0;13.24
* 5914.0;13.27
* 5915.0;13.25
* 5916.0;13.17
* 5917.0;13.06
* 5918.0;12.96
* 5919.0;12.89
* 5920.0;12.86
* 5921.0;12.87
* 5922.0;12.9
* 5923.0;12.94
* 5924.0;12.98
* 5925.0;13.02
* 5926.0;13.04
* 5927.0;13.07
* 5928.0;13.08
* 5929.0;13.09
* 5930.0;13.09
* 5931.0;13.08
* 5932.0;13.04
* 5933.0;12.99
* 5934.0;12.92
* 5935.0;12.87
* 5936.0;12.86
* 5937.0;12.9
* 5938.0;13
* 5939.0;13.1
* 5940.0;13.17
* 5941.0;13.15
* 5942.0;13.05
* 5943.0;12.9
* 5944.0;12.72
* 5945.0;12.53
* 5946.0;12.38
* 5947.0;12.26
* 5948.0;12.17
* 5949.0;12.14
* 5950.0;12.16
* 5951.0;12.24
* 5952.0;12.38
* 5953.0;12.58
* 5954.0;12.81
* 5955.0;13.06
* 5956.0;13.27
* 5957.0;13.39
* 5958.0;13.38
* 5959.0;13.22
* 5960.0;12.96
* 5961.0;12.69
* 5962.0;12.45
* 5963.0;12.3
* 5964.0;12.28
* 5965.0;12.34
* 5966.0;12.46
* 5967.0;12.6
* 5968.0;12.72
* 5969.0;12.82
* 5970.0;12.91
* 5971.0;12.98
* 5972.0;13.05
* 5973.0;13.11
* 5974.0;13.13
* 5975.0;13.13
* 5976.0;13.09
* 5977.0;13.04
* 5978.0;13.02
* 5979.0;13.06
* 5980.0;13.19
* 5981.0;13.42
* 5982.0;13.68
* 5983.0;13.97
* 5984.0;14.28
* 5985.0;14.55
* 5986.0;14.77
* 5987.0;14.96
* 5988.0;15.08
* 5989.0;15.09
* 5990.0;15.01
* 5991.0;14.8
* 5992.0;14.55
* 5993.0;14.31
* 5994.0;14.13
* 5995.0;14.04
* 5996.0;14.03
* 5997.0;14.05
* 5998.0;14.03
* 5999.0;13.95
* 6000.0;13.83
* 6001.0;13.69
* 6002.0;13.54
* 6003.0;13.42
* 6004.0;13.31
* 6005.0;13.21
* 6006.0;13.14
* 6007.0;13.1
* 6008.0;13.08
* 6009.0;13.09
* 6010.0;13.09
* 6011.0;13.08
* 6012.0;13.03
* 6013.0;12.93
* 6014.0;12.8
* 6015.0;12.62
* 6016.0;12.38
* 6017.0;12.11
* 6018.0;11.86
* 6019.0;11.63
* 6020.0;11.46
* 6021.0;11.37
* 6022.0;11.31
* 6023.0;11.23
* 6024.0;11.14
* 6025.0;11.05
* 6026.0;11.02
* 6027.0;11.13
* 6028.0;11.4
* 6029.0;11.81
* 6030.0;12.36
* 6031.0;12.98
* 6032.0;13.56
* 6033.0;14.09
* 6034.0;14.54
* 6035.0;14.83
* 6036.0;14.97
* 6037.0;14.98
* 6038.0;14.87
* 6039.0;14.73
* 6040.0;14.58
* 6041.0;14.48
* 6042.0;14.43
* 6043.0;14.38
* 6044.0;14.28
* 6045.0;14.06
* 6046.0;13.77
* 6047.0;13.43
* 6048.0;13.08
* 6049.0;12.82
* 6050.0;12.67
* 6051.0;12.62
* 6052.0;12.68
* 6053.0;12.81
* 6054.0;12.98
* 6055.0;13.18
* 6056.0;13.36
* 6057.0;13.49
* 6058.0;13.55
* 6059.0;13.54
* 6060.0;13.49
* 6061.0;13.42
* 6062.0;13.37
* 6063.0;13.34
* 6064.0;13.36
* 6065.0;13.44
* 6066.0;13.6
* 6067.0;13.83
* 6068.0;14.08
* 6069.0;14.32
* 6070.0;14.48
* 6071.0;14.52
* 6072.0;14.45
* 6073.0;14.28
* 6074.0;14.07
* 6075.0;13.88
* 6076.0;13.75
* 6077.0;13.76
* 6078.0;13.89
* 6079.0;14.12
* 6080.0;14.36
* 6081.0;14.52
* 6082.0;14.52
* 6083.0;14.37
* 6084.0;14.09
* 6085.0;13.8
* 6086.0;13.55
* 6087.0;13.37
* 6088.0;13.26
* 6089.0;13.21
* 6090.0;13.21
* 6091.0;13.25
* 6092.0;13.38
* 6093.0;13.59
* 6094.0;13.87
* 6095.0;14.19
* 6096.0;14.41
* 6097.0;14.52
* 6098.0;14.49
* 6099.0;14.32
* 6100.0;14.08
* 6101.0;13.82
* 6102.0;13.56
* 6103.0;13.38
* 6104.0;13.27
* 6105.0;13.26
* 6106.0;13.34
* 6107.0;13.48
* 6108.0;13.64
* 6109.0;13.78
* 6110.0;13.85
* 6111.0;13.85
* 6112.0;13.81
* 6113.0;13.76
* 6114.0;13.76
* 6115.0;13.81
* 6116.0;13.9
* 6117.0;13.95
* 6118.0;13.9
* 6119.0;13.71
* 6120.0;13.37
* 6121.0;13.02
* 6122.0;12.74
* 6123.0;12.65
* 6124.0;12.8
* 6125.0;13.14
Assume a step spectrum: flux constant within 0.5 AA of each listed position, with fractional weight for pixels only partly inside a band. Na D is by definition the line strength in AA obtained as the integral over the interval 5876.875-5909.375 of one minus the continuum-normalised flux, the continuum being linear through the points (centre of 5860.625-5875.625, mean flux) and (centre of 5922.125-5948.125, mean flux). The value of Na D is 3.4 AA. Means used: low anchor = 13.2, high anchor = 12.9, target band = 11.7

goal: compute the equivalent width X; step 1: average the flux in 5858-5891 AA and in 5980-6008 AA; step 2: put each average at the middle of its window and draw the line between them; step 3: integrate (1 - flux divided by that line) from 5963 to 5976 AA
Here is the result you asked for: 0.9 AA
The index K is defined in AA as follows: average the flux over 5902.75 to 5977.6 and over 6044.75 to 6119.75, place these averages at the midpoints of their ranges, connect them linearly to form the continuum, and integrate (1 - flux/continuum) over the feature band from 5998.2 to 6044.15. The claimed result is 1.0 AA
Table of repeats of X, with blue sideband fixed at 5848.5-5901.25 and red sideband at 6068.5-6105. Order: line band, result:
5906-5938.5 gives -1.0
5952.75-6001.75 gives -1.6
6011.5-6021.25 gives 0.8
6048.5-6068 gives 0.6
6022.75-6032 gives 1.2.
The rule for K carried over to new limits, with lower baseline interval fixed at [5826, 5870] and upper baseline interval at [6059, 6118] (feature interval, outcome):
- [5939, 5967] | 1.9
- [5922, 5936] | 0.6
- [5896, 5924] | 2.1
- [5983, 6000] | -1.0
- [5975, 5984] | 0.2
